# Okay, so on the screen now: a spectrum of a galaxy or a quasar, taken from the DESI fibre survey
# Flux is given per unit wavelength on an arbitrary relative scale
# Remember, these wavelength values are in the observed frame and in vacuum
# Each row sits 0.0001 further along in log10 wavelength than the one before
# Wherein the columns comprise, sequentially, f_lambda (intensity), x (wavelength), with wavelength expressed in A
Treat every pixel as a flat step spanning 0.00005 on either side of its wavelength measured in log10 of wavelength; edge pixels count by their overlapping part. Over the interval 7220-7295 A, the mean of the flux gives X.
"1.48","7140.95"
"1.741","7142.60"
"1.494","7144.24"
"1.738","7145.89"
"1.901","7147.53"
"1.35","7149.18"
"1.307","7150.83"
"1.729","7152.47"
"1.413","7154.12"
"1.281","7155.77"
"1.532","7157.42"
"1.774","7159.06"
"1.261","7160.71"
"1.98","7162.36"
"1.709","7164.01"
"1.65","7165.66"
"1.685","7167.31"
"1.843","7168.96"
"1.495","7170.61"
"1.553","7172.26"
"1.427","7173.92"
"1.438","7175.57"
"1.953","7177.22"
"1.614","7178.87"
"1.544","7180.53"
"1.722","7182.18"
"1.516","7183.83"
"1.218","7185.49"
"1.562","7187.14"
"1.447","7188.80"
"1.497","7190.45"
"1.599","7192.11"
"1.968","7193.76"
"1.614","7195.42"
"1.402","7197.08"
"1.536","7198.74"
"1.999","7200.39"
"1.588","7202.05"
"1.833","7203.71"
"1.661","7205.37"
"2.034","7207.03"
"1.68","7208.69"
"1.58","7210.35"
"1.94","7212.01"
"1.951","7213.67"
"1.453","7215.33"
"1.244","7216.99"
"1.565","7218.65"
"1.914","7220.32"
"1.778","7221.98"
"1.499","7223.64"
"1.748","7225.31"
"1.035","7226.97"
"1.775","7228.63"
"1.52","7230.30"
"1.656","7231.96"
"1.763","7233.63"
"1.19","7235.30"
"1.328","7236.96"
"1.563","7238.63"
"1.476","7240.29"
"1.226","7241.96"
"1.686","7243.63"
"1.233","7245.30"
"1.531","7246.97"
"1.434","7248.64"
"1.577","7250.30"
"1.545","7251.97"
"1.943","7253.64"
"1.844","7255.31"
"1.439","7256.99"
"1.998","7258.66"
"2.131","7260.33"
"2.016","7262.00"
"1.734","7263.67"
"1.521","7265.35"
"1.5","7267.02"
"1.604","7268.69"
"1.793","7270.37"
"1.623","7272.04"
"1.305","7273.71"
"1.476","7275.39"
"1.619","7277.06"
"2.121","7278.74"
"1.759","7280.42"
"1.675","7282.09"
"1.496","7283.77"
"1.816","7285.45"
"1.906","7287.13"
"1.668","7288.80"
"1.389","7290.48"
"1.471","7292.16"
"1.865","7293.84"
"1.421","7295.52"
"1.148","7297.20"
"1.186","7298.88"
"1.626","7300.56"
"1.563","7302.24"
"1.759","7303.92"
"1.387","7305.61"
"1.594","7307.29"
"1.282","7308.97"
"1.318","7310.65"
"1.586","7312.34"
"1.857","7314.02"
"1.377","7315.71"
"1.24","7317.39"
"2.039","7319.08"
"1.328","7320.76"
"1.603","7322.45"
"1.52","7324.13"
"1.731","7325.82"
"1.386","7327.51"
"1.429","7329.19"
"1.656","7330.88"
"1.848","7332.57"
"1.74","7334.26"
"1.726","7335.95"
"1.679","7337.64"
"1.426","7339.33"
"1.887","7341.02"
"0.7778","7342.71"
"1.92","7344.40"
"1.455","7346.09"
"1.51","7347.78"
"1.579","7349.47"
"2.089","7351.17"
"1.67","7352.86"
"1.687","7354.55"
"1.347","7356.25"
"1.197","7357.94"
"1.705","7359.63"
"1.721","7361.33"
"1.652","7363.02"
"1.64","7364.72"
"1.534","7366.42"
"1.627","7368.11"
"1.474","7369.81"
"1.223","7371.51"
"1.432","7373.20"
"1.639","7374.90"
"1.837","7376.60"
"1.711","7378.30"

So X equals 1.62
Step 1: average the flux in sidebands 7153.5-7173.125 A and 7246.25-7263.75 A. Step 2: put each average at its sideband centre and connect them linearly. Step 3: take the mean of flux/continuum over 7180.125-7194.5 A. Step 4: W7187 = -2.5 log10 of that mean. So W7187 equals 0.05 mag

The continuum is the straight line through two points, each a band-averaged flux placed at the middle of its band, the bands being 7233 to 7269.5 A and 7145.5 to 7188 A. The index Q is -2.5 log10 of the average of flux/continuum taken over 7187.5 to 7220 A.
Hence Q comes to -0.049 mag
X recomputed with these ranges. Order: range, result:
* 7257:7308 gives 1.64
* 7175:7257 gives 1.6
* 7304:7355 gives 1.58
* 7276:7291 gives 1.72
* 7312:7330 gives 1.55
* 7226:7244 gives 1.47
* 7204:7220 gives 1.69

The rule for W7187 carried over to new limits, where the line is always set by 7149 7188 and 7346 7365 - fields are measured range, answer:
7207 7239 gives -0.01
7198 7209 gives -0.12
